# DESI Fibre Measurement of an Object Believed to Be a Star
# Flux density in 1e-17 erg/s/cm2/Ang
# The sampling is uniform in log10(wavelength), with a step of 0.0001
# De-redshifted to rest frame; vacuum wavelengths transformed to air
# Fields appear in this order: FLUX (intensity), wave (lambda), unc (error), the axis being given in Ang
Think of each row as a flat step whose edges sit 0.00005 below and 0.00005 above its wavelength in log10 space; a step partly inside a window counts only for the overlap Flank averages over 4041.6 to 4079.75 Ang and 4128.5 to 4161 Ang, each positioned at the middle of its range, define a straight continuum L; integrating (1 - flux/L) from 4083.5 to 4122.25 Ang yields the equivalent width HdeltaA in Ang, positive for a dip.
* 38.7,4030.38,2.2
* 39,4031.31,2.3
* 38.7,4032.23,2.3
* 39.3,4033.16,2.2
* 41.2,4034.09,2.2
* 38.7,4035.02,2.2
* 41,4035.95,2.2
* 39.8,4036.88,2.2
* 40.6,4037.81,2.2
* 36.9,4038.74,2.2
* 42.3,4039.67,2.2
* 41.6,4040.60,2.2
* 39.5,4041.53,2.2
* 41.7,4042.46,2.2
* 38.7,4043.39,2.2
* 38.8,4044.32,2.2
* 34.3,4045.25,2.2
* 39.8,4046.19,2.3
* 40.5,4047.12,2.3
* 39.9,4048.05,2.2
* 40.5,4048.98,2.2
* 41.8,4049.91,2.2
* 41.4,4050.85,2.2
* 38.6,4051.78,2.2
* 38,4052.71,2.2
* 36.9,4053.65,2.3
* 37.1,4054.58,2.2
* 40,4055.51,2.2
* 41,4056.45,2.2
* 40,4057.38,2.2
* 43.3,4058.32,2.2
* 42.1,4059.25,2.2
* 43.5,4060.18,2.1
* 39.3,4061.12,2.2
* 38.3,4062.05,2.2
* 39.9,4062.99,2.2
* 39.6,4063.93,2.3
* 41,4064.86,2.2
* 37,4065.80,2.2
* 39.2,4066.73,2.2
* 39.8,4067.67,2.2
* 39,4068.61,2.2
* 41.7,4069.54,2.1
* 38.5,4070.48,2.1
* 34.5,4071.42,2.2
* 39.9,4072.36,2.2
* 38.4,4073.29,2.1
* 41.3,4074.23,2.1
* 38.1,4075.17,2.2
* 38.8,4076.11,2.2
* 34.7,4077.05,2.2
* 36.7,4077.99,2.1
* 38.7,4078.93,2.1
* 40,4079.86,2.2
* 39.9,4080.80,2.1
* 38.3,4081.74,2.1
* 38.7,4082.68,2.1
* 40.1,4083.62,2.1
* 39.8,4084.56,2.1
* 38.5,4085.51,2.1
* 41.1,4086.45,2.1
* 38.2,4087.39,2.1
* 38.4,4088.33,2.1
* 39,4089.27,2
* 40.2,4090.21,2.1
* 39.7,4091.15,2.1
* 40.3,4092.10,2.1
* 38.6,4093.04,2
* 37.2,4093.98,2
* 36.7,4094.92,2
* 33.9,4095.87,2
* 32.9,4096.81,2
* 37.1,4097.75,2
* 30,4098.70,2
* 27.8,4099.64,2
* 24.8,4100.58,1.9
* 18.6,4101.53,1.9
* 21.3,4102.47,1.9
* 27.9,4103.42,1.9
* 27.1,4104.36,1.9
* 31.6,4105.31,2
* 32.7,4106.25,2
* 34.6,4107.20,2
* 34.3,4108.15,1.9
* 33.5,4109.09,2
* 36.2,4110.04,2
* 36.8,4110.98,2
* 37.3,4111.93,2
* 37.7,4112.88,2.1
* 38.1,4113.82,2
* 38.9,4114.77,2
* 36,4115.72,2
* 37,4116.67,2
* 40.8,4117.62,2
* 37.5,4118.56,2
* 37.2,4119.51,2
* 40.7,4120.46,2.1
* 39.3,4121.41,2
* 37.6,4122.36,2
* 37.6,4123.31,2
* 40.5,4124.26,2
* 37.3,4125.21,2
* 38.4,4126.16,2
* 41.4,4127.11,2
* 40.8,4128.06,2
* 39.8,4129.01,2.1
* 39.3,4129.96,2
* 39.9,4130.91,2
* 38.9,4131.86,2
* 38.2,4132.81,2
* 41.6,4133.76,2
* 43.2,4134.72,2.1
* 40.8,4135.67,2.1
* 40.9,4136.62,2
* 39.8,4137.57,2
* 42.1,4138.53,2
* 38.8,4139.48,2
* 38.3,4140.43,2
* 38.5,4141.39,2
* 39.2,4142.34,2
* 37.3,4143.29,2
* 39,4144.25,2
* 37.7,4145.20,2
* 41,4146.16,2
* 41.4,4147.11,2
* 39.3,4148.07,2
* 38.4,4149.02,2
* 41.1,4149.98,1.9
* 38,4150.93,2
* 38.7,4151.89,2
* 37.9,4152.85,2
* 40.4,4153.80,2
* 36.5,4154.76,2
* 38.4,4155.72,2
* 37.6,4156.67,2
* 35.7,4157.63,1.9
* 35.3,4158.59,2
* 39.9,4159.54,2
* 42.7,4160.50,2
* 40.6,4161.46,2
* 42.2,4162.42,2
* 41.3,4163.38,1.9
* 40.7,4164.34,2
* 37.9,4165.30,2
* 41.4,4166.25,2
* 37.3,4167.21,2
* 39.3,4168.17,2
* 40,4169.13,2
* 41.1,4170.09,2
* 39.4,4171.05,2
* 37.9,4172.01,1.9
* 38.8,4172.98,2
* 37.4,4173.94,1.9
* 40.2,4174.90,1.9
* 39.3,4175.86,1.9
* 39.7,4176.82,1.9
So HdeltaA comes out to 3.92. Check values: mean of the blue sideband 39.3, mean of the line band 35.3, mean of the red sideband 39.3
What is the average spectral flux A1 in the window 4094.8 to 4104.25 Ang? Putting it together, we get 28.7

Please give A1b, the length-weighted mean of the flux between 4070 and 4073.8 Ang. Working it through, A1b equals 37.8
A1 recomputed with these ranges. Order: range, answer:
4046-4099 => 38.9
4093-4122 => 34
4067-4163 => 37.6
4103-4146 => 37.9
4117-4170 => 39.4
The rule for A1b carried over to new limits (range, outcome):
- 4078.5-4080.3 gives 39.6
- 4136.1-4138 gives 40.5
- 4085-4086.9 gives 39.6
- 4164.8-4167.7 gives 39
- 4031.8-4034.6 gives 39.7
